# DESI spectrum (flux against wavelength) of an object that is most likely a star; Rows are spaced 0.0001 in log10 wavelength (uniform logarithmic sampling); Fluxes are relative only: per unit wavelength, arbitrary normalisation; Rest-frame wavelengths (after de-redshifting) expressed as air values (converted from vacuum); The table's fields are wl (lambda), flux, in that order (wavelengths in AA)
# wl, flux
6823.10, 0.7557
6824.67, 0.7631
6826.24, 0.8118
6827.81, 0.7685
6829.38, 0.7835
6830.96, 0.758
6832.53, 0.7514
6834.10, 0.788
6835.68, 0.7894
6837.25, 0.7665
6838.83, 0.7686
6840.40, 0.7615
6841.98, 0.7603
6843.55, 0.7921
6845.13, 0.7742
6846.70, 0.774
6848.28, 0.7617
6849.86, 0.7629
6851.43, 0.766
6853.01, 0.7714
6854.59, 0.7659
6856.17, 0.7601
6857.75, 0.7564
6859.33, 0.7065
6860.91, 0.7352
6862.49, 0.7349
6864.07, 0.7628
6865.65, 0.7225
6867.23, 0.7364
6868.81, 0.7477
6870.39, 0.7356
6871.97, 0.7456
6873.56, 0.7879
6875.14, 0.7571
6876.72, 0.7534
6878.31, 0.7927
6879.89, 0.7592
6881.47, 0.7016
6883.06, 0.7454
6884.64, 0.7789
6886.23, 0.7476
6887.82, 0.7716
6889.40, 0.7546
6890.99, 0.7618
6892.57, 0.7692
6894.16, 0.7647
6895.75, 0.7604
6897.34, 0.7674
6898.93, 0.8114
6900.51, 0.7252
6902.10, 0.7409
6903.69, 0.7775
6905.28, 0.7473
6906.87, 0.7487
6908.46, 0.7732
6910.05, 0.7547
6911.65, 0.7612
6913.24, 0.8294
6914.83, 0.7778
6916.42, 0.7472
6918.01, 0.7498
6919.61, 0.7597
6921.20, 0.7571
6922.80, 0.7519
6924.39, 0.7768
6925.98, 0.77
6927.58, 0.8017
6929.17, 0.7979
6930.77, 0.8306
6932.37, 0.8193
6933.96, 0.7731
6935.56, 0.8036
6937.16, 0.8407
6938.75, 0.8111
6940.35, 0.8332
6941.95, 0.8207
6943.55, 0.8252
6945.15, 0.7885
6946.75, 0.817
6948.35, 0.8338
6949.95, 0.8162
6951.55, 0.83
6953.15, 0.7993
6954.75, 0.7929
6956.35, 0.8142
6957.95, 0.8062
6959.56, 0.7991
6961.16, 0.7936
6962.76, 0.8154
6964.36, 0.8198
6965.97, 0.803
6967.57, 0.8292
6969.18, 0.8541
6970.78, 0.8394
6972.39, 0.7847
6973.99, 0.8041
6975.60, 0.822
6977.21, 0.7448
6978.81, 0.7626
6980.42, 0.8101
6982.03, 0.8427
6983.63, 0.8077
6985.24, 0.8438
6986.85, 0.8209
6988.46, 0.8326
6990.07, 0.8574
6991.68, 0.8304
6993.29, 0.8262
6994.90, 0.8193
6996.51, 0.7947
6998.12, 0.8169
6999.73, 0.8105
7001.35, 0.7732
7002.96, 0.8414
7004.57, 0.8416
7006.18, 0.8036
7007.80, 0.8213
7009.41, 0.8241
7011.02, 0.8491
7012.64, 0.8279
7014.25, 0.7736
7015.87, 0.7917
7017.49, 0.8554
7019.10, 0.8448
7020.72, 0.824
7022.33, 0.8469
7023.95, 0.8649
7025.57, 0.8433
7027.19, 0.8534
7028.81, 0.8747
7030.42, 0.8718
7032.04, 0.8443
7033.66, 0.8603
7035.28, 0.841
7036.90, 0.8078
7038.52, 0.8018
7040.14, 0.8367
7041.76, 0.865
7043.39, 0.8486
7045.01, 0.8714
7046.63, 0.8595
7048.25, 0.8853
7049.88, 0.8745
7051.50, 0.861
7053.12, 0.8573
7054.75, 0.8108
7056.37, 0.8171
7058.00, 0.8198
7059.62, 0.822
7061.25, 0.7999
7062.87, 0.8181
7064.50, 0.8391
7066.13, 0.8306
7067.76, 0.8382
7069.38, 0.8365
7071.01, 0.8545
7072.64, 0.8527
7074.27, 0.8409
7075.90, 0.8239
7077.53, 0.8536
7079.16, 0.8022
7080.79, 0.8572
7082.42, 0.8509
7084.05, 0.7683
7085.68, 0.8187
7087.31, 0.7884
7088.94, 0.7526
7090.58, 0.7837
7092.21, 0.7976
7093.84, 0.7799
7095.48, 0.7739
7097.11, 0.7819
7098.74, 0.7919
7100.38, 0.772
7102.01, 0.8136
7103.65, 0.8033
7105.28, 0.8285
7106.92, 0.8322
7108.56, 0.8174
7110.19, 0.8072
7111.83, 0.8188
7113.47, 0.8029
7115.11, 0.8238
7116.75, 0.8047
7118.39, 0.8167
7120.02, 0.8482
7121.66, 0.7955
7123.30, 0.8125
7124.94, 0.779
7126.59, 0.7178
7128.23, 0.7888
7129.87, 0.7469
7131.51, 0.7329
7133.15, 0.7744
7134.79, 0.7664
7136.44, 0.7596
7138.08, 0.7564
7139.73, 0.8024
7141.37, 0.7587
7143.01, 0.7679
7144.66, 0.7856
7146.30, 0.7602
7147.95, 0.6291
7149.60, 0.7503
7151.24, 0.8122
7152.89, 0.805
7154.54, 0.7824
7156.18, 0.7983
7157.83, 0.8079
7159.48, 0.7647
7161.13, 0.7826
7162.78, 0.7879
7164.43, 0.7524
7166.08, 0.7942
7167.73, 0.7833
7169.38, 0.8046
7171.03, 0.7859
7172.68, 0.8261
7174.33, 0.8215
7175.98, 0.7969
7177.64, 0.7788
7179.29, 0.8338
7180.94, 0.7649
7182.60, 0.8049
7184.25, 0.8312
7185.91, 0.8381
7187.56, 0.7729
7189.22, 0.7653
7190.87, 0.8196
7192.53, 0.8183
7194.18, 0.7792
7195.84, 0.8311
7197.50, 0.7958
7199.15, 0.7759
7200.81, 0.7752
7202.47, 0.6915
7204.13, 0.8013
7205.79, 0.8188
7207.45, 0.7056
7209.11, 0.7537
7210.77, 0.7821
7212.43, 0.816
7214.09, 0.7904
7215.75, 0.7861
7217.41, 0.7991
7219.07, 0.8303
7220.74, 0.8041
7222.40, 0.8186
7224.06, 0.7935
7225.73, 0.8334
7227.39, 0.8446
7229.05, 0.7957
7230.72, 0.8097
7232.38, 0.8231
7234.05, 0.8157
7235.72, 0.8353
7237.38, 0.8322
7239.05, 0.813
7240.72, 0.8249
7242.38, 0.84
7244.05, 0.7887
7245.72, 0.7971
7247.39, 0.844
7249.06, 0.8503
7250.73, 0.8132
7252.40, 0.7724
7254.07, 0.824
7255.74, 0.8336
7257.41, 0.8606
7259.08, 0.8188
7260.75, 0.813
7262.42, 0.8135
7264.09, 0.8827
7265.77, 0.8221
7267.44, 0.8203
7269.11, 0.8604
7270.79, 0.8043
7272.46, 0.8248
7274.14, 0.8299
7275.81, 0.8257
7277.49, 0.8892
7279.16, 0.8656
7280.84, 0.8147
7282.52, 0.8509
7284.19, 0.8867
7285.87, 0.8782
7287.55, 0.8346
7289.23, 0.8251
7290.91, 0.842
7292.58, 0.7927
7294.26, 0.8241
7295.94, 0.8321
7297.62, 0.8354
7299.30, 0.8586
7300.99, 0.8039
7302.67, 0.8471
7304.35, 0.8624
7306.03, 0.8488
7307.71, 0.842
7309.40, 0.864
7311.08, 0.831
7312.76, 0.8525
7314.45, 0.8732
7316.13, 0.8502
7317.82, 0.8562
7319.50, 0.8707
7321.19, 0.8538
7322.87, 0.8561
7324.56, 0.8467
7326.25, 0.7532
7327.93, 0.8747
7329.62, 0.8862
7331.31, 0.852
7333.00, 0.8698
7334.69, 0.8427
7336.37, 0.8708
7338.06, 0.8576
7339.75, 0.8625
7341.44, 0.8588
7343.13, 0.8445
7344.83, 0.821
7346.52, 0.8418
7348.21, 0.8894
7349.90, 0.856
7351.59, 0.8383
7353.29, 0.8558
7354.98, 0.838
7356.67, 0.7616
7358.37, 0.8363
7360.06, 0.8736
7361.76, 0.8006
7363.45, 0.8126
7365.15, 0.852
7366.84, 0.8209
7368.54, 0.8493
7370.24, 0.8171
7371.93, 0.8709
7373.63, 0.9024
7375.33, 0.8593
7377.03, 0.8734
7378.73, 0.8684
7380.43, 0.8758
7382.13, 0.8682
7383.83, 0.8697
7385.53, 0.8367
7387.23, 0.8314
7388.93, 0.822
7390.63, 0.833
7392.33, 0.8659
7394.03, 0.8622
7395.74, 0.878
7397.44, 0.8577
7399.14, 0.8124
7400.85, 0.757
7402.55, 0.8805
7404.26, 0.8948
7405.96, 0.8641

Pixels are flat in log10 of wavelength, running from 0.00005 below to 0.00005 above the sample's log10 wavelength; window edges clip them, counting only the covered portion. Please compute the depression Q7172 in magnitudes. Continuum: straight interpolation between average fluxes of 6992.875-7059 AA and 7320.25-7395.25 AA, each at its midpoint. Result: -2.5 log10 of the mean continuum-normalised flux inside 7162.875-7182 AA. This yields 0.06 mag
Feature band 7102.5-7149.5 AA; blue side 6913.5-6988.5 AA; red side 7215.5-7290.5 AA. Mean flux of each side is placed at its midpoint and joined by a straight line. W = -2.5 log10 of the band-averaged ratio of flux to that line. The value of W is 0.05 mag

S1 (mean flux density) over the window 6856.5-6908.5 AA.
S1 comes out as 0.754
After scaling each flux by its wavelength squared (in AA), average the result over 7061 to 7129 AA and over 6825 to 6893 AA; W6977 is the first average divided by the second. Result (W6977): 1.1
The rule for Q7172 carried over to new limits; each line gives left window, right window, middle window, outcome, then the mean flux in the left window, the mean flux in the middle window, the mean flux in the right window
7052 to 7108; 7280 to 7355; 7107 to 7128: 0.022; 0.815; 0.804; 0.848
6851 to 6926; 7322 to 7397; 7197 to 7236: 0.035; 0.758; 0.795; 0.849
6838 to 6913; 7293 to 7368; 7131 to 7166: 0.056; 0.758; 0.769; 0.845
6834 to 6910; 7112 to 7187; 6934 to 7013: -0.065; 0.759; 0.816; 0.786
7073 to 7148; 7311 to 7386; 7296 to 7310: -0.006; 0.793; 0.844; 0.85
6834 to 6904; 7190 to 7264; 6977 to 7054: -0.073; 0.759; 0.833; 0.807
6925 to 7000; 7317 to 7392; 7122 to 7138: 0.087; 0.813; 0.765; 0.849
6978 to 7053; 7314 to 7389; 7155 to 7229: 0.063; 0.834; 0.795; 0.85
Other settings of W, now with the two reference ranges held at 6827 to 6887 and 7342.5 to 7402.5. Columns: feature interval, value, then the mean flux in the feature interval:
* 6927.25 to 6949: -0.06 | 0.814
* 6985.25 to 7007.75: -0.05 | 0.821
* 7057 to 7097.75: -0.03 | 0.815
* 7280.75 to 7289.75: -0.03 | 0.852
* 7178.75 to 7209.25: 0.04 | 0.789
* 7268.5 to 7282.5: -0.01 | 0.839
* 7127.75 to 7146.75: 0.05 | 0.767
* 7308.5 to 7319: -0.03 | 0.855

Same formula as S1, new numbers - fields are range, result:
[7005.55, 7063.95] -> 0.838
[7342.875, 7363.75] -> 0.836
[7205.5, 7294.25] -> 0.822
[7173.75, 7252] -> 0.803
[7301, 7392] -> 0.849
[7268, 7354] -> 0.847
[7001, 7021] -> 0.822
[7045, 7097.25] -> 0.825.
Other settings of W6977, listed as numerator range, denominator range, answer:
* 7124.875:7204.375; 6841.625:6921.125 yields 1.12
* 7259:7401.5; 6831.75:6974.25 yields 1.22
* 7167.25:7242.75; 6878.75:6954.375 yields 1.11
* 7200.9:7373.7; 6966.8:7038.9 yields 1.09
